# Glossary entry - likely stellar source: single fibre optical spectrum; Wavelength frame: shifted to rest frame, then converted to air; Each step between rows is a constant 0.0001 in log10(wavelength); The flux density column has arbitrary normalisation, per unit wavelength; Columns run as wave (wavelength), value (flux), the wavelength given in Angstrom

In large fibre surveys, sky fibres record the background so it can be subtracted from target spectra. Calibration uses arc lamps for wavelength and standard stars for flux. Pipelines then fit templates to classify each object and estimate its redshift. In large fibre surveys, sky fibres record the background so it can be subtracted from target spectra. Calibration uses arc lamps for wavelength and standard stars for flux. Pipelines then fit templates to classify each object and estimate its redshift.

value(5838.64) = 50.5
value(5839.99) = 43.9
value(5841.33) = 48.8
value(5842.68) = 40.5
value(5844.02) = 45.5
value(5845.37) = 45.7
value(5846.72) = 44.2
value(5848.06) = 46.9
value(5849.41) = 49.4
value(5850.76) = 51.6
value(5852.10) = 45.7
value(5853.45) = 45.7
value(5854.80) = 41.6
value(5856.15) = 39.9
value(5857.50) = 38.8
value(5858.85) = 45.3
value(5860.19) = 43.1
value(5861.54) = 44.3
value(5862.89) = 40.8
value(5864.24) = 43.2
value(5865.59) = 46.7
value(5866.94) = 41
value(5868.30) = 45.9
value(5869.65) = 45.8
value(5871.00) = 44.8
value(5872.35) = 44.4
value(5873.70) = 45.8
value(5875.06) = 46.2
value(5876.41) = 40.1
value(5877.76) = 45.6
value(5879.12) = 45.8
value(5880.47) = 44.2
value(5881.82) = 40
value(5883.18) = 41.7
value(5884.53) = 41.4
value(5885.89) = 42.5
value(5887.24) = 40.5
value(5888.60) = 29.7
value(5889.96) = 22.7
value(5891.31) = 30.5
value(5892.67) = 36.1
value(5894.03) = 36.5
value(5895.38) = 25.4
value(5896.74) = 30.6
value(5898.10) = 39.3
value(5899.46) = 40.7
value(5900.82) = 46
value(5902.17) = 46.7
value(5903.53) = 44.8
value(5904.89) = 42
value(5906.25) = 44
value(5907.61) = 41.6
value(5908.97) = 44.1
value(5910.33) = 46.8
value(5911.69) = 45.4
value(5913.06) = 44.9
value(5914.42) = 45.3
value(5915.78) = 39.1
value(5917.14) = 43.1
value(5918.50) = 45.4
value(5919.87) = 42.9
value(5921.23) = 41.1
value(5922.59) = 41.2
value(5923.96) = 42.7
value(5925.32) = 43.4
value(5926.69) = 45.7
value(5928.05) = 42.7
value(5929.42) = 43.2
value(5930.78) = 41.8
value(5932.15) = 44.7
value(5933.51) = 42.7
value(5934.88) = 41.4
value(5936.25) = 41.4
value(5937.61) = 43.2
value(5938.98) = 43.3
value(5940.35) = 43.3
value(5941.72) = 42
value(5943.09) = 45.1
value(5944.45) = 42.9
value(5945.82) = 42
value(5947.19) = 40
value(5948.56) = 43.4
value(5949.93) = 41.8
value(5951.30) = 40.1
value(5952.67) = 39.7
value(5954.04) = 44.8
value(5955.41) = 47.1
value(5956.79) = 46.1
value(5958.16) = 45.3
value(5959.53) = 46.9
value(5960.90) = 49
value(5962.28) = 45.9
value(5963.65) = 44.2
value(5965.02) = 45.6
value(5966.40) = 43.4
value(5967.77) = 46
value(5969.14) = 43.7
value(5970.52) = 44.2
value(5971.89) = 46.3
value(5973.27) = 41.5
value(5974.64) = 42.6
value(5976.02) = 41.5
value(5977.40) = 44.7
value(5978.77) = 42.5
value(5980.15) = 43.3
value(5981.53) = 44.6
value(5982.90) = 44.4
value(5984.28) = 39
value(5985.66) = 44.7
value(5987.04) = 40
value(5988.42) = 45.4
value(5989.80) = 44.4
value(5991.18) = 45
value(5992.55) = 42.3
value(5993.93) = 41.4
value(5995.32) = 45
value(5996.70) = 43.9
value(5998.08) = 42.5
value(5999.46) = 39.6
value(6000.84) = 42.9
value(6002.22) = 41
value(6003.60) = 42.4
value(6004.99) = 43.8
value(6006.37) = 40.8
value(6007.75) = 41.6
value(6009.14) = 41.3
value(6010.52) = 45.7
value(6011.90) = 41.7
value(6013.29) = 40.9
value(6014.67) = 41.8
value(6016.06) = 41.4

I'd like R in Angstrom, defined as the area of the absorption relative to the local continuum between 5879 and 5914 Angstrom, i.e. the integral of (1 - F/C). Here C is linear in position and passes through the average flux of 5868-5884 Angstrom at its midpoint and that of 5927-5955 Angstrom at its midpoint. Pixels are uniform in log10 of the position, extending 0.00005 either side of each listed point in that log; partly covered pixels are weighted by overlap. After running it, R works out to 3.1 Angstrom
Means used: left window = 44.1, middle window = 39.7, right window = 42.6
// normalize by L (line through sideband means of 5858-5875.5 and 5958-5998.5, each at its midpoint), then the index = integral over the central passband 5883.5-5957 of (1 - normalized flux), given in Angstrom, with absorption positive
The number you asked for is 4.6 Angstrom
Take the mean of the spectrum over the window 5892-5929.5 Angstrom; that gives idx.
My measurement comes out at 41.8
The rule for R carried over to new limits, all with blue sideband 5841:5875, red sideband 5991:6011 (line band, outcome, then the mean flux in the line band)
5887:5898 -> 3.1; 31.5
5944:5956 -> 0.2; 42.4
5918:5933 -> 0.2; 43.1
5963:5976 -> -0.3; 44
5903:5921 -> 0.0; 43.7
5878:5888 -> 0.4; 42.3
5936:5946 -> 0.1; 43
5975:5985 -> 0.0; 42.8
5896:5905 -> 0.5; 41.3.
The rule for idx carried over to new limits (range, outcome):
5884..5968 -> 41.9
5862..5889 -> 42.9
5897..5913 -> 43.5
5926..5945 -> 43.1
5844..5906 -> 41.8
